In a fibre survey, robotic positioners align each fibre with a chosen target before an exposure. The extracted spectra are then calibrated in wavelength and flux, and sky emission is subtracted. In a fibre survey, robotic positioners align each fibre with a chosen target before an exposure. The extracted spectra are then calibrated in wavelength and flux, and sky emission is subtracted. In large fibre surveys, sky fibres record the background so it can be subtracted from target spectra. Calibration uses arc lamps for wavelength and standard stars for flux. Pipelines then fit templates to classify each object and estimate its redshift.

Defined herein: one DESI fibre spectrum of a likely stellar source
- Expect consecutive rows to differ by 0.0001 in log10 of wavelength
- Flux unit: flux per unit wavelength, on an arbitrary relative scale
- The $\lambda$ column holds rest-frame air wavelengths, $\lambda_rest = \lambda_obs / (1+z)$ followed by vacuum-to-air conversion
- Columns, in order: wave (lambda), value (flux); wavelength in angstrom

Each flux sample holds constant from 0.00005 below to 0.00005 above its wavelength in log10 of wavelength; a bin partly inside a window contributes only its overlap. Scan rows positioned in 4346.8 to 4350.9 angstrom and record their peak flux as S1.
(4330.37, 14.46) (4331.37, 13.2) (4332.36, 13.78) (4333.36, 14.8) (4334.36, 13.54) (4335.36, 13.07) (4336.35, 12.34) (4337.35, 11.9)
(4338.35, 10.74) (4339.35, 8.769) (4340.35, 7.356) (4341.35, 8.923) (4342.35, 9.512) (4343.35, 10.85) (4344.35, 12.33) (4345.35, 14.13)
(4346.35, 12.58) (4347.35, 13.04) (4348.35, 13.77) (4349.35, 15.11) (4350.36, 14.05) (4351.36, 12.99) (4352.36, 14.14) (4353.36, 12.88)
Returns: 15.11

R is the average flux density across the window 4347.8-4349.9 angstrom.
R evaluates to 14.4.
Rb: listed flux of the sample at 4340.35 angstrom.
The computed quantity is 7.356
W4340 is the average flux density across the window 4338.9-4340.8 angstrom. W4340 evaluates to 8.06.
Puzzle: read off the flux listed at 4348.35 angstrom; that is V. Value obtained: 13.77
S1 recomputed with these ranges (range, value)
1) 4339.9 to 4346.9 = 14.13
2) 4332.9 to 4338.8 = 14.8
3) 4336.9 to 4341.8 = 11.9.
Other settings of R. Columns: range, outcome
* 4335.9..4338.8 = 11.7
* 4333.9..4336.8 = 13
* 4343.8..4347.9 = 13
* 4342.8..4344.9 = 11.6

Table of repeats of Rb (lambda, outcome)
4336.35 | 12.34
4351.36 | 12.99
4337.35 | 11.9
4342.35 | 9.512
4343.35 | 10.85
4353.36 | 12.88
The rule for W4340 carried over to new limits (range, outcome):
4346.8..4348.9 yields 13.4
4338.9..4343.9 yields 9.12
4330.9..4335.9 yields 13.7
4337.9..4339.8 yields 9.75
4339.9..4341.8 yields 8.14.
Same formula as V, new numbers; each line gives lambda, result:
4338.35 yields 10.74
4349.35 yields 15.11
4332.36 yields 13.78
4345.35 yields 14.13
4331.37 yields 13.2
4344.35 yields 12.33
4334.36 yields 13.54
